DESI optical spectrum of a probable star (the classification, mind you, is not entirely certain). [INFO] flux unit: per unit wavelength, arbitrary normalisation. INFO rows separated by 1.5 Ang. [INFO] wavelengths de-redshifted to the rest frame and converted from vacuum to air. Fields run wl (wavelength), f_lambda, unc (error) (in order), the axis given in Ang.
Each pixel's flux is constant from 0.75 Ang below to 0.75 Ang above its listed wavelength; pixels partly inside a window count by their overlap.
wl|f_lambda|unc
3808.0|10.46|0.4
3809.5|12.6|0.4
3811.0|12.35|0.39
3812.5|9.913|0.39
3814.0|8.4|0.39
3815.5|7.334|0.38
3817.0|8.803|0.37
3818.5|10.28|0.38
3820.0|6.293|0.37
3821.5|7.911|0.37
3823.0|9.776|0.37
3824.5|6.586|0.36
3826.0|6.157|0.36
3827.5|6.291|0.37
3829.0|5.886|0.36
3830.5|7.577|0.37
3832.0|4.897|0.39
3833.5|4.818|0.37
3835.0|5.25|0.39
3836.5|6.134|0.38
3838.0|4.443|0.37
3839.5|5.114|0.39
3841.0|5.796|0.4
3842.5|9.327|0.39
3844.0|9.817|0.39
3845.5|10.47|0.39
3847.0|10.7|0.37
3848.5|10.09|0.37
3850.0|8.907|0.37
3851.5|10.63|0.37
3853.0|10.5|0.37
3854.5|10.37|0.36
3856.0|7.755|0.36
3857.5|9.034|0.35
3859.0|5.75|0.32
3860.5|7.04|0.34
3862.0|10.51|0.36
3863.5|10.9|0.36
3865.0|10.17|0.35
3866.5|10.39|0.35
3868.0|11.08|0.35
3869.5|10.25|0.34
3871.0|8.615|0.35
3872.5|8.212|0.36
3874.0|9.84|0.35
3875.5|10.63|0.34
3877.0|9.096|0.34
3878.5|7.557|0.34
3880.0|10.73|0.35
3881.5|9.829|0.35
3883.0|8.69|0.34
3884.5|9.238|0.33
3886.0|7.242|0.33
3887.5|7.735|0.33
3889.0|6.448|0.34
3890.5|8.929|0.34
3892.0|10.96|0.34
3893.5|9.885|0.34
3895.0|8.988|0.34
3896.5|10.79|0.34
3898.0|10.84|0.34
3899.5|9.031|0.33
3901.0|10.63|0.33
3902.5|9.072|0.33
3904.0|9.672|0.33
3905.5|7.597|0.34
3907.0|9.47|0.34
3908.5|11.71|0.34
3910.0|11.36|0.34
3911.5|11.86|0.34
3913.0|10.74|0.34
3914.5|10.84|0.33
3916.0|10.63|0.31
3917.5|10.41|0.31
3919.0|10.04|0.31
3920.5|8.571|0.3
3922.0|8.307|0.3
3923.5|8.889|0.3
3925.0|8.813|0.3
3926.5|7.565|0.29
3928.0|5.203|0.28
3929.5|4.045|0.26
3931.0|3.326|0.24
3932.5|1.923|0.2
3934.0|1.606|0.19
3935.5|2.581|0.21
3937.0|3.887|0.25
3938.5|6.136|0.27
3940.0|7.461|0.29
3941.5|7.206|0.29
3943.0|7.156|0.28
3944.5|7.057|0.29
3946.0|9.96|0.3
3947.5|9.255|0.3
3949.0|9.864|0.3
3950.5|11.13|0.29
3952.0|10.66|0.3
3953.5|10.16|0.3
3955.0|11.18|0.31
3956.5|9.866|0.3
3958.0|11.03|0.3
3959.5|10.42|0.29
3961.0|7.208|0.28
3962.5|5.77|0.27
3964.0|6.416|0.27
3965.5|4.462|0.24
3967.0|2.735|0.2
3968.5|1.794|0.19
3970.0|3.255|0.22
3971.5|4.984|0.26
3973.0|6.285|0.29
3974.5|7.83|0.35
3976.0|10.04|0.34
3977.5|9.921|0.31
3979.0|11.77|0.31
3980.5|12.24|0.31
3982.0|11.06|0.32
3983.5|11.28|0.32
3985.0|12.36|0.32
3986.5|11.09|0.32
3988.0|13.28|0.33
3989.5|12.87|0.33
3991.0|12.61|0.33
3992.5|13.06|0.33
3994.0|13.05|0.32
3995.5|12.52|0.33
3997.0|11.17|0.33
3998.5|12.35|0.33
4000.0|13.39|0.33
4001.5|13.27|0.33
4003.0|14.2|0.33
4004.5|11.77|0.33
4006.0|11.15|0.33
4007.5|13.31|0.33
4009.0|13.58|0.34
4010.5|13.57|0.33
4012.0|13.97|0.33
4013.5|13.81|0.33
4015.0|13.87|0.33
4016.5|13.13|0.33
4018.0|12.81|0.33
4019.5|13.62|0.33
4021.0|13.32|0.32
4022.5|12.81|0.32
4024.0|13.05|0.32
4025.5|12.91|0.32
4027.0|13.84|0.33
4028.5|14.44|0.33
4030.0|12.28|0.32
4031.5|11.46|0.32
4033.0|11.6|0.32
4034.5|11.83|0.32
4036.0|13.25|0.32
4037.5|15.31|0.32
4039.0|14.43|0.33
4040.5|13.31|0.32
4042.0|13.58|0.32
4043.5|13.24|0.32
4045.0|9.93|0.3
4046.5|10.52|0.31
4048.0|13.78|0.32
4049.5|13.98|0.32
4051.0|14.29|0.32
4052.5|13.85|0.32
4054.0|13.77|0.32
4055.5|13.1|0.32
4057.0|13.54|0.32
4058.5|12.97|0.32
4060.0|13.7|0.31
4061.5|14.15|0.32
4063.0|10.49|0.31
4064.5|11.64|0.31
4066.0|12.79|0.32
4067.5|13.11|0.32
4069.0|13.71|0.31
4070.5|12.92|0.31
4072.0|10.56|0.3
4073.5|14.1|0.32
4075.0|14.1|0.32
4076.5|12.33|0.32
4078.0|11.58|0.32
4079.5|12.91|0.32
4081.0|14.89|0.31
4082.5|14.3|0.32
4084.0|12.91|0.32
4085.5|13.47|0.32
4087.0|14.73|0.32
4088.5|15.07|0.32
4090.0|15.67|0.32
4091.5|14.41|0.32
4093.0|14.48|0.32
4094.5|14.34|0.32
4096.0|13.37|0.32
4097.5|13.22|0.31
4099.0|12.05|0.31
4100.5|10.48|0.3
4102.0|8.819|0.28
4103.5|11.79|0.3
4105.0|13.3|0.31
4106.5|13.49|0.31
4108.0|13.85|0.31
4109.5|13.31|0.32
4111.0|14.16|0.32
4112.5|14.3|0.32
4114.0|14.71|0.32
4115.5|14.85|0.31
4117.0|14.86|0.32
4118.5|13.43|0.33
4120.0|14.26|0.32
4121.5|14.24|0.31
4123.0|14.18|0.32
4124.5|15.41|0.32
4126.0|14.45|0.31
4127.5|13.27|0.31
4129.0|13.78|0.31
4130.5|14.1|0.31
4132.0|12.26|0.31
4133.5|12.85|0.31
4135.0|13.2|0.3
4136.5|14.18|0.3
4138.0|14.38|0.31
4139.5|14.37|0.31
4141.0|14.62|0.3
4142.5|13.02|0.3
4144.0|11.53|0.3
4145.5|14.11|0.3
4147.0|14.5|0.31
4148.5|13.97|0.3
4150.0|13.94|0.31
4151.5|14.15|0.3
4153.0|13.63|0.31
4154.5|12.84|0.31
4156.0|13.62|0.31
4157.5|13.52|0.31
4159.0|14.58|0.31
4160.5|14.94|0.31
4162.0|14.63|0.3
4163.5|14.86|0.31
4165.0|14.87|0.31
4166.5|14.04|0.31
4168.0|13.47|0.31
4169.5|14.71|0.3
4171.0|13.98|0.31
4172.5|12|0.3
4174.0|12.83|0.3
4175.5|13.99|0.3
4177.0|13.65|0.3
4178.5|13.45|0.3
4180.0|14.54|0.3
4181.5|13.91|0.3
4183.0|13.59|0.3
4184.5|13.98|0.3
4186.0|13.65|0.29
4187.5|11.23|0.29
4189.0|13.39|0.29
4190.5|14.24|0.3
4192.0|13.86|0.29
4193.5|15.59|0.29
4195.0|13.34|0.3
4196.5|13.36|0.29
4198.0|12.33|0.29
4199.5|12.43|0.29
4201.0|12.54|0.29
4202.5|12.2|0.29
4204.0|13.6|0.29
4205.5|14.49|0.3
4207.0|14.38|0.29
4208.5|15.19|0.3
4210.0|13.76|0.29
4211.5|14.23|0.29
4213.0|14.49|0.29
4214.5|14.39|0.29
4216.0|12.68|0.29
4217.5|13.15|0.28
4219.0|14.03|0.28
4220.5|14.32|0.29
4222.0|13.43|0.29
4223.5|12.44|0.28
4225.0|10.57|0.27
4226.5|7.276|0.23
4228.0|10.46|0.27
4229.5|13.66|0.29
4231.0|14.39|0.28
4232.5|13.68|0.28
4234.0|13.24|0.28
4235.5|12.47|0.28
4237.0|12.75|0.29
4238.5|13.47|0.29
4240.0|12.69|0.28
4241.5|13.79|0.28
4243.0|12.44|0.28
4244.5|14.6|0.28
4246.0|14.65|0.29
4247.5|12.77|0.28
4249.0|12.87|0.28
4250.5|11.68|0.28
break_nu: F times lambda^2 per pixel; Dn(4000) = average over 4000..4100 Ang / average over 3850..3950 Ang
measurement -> 1.7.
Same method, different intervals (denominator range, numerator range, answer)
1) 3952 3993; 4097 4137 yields 1.59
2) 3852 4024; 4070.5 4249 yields 1.57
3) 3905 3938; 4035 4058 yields 1.85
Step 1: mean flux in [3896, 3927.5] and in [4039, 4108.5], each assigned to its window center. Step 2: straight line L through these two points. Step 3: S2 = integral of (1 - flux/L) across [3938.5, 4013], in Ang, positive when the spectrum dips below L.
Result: 7.8 Ang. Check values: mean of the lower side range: 9.81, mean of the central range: 10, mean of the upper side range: 13.1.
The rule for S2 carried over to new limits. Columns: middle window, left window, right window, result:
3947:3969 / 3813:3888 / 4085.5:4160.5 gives 4.8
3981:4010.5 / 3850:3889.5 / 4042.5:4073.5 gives -2.3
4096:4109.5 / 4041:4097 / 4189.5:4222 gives 1.2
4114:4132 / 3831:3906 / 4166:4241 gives -2.9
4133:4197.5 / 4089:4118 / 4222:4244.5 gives -3.9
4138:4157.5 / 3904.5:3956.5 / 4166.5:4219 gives -1.6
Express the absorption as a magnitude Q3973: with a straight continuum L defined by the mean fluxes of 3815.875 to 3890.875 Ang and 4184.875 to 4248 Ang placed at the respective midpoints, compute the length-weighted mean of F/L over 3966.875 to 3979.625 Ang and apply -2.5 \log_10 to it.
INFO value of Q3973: 0.44 mag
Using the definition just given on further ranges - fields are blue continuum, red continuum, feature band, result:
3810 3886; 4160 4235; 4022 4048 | -0.152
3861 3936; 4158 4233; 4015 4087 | -0.166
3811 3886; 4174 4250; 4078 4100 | -0.187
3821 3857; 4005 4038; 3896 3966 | 0.234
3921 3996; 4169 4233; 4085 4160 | -0.175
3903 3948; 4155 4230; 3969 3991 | -0.104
